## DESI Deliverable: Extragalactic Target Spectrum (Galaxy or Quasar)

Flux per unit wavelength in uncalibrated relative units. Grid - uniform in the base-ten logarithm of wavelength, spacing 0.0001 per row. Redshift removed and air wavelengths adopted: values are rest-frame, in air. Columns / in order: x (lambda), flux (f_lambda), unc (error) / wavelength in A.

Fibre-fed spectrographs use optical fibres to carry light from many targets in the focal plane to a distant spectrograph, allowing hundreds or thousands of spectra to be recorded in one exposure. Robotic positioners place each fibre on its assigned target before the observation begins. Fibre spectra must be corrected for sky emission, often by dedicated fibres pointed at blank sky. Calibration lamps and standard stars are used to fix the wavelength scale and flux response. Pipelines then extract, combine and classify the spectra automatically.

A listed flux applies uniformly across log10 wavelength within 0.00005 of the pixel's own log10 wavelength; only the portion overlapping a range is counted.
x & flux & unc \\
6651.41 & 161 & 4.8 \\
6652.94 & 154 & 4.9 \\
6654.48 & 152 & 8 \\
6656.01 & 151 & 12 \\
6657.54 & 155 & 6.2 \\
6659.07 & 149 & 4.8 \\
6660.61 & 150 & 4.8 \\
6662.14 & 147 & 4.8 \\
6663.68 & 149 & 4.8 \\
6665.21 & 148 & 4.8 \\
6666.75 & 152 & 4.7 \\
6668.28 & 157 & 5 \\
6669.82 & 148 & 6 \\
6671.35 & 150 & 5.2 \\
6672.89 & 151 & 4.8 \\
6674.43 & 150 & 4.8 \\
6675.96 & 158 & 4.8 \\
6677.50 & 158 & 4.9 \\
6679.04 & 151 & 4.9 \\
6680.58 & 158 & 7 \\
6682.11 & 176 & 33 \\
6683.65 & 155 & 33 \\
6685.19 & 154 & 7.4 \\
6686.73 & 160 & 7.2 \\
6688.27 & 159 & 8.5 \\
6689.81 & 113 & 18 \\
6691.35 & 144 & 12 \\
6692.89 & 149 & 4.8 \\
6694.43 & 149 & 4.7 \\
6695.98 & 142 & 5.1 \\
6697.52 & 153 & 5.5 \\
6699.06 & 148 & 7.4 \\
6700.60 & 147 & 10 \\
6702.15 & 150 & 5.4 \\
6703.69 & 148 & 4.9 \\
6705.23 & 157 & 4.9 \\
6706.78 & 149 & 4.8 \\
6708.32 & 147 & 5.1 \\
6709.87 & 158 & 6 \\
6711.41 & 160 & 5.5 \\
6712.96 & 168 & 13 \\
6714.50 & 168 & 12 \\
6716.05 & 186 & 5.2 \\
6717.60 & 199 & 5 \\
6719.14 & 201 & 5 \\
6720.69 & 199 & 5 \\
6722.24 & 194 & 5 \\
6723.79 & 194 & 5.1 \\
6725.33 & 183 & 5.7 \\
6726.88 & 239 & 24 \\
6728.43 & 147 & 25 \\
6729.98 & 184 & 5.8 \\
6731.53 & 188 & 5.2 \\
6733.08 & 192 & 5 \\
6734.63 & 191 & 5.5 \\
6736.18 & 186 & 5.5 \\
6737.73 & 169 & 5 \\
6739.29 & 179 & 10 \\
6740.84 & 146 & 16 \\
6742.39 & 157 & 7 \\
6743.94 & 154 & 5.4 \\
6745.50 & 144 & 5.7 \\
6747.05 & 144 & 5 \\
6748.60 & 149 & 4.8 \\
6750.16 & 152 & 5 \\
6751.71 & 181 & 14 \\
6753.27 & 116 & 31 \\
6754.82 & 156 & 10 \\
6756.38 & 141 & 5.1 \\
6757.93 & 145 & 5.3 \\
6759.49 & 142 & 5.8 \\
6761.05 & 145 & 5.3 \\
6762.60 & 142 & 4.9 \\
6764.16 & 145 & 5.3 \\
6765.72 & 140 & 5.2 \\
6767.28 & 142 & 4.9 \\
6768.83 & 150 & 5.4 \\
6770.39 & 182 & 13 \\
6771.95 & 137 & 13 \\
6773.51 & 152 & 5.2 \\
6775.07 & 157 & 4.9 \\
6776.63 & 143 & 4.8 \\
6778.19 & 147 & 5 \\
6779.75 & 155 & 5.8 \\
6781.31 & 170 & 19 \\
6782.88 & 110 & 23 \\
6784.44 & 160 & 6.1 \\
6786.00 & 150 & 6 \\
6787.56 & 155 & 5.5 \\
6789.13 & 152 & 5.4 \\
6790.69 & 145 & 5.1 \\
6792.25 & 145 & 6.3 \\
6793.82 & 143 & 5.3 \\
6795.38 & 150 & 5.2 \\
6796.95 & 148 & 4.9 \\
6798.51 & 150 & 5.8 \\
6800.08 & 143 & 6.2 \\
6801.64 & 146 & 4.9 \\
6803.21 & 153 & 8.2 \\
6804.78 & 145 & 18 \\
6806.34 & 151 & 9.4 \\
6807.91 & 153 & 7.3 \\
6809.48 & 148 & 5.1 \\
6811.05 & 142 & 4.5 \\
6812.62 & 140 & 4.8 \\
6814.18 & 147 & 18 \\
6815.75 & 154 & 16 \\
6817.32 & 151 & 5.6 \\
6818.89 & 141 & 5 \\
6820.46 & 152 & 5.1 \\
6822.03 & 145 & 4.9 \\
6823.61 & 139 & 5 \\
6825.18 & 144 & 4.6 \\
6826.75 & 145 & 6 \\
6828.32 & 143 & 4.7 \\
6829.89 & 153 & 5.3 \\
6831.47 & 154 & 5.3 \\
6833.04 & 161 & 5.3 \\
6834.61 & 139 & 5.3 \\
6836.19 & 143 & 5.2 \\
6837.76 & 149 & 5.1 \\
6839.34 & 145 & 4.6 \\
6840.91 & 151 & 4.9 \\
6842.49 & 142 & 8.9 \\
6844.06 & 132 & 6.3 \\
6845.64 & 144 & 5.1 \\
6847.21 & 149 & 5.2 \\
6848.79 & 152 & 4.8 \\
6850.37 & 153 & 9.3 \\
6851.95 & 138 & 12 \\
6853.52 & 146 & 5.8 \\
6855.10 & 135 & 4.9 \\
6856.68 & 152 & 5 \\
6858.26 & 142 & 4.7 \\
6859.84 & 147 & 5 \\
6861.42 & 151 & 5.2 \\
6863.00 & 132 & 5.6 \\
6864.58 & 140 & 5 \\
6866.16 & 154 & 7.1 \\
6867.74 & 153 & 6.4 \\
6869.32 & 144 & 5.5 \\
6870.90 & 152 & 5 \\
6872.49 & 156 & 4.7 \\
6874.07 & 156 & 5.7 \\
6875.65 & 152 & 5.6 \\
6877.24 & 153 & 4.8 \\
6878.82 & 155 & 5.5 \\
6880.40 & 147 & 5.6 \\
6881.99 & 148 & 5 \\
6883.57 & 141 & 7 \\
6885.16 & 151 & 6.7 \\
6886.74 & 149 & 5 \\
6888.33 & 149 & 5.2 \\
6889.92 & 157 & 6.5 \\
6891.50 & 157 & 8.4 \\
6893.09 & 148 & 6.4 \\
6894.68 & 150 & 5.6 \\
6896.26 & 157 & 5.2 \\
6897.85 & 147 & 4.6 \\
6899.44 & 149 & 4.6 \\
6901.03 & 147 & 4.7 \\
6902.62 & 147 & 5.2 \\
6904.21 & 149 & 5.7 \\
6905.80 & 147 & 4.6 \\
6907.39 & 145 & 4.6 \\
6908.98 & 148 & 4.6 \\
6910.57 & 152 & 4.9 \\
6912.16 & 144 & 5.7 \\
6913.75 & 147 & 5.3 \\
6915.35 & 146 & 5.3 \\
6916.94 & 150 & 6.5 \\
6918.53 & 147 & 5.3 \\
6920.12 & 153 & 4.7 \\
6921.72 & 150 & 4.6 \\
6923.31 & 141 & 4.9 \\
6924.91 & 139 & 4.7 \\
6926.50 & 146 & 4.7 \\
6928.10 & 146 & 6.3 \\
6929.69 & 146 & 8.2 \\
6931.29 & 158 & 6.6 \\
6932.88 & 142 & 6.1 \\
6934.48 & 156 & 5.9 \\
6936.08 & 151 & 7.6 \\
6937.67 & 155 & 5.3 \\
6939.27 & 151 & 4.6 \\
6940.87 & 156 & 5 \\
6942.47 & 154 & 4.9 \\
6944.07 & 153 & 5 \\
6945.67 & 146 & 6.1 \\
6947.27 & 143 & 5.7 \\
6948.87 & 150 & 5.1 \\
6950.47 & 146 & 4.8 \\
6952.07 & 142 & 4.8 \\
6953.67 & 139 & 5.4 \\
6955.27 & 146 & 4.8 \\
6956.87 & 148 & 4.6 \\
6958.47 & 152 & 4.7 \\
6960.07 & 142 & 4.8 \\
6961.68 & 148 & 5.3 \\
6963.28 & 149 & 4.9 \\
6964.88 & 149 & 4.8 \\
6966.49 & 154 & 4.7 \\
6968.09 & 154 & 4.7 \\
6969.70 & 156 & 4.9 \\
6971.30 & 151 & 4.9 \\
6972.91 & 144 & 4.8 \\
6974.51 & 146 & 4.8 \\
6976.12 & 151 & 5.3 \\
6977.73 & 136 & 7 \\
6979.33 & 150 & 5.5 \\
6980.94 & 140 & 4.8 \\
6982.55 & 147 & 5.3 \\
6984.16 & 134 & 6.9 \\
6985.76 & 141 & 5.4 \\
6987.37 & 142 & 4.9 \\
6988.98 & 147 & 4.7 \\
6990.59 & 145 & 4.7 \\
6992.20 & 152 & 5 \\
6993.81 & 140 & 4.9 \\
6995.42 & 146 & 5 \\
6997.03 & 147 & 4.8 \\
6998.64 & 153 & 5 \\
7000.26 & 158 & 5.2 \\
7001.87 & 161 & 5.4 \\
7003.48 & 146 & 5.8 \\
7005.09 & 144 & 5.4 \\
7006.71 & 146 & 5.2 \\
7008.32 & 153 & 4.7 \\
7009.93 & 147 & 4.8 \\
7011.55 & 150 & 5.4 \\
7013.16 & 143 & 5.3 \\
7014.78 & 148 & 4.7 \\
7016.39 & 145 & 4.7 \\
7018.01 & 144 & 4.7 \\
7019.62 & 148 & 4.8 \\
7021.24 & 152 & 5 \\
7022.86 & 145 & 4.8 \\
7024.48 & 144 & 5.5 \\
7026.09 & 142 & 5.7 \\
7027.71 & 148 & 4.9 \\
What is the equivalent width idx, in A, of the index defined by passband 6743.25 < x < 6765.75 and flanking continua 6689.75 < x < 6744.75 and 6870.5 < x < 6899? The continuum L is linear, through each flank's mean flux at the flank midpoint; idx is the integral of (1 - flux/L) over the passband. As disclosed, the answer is 2.5 A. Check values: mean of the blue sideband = 168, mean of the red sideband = 151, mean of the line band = 147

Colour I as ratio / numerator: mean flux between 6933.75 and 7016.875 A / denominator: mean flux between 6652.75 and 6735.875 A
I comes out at 0.91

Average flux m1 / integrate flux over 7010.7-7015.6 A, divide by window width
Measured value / 147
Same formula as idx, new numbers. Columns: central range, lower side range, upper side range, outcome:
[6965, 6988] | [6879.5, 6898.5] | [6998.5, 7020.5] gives 0.46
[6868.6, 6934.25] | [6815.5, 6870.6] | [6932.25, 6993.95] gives -1.01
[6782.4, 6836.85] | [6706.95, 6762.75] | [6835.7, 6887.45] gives 3.00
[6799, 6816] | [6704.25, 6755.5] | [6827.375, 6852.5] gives 0.72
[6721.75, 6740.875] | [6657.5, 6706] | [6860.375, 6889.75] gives -4.41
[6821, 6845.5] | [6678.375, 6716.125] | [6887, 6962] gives 0.78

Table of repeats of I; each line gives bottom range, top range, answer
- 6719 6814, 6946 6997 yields 0.93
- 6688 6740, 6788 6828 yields 0.87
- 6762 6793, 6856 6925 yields 1.00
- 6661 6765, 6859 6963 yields 0.93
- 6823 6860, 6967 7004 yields 1.01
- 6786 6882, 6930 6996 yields 1.00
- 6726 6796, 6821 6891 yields 0.94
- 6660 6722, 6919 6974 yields 0.95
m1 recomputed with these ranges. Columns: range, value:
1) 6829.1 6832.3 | 154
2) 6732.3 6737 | 190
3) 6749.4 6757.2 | 149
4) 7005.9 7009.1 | 149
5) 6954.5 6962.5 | 147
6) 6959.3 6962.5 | 145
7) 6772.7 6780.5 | 151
